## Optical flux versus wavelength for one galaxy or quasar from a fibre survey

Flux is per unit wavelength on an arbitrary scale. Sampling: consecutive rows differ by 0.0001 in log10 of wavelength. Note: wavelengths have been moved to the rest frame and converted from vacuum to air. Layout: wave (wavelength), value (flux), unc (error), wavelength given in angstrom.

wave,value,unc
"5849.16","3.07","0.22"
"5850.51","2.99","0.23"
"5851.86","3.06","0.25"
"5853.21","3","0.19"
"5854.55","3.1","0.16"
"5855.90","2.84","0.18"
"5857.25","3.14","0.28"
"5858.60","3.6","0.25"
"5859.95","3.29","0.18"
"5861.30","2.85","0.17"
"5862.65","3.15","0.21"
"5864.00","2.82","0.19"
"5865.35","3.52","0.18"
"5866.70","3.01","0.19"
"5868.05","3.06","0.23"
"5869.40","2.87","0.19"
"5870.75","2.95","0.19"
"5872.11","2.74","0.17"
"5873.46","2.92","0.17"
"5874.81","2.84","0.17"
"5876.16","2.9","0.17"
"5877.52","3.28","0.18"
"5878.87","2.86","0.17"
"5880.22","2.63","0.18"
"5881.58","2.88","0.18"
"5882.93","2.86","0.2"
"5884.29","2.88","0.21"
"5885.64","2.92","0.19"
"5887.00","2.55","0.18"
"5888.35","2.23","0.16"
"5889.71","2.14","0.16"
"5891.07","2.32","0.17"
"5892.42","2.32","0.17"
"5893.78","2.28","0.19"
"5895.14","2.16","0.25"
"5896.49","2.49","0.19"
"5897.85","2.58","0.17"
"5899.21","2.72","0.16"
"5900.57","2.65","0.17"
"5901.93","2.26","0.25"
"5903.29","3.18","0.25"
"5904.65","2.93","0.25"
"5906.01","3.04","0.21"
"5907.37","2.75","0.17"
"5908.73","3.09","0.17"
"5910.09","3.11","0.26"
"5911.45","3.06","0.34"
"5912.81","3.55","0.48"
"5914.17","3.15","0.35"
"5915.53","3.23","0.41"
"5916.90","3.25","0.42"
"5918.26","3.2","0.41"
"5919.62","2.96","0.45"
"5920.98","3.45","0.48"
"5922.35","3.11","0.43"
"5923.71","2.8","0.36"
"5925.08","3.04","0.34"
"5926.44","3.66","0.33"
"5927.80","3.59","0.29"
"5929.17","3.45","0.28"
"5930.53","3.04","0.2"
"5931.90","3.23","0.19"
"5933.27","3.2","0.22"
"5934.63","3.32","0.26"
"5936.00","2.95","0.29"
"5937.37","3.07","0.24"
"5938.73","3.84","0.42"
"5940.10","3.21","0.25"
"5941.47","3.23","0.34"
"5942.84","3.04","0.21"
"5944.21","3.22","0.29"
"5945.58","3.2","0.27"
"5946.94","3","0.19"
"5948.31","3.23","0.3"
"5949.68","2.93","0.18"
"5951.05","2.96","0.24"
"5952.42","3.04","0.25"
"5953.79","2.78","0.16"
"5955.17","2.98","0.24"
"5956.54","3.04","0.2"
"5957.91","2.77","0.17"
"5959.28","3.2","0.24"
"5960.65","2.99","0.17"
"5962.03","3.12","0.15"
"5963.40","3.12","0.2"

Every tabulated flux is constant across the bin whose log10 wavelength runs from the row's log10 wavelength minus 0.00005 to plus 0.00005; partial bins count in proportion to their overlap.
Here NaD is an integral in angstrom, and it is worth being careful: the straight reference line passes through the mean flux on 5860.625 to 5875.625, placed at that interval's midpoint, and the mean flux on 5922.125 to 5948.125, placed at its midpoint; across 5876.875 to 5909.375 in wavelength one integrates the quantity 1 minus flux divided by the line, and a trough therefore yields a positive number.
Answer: 4.3 angstrom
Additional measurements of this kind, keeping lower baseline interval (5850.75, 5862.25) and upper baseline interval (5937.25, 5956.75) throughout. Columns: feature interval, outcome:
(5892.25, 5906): 2.31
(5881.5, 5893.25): 2.13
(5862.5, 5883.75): 1.08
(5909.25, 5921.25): -0.36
